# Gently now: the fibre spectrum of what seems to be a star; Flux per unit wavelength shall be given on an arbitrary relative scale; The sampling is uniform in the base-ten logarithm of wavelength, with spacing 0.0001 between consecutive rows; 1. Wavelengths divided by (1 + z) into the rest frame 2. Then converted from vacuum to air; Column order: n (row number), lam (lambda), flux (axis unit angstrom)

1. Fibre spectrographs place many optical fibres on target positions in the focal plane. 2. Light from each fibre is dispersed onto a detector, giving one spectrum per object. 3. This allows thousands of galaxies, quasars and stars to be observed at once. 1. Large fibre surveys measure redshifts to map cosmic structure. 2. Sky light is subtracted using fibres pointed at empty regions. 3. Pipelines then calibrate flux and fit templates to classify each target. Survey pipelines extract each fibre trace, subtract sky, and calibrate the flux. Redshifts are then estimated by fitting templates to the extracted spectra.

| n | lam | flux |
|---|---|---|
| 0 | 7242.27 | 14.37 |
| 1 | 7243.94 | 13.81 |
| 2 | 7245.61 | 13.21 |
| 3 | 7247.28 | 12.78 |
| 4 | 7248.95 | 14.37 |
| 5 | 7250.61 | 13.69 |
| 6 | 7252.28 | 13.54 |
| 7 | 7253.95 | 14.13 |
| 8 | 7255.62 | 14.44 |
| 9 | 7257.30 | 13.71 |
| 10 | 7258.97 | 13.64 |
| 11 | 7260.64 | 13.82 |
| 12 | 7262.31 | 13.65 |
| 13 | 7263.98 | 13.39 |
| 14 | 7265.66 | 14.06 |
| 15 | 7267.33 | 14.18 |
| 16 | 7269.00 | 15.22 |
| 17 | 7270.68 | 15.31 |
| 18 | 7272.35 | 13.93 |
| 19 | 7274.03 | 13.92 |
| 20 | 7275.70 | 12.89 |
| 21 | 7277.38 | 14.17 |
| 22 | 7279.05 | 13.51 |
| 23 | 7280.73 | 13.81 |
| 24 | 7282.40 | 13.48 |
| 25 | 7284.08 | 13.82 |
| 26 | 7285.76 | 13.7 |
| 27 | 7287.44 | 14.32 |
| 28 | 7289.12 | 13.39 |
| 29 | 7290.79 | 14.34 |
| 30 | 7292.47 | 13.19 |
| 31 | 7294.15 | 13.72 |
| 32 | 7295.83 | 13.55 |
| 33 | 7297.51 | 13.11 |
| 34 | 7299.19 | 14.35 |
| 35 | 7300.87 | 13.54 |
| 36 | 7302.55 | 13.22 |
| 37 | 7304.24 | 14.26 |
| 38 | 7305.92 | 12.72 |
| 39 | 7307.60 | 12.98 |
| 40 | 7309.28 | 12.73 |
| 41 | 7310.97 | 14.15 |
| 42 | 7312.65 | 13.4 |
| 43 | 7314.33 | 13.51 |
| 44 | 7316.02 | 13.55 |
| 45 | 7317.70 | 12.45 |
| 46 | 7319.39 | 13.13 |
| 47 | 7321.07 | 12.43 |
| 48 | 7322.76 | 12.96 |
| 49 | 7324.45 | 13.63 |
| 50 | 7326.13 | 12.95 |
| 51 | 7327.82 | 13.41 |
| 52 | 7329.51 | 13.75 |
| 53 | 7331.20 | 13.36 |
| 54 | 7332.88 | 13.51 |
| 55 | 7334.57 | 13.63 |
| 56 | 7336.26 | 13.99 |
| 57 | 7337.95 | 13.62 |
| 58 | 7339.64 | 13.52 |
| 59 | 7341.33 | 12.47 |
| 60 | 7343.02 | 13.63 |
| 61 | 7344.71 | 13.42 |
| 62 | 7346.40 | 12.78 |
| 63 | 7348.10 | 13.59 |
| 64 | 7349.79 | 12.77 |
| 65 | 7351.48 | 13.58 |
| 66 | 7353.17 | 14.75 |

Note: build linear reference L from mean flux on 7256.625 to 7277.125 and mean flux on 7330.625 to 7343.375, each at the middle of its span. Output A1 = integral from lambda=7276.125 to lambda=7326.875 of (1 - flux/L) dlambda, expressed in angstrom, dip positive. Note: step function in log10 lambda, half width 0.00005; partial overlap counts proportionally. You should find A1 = 1.0 angstrom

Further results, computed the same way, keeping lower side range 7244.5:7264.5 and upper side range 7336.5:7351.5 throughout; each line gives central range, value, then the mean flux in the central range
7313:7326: 0.3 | 13.1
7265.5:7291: -0.8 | 14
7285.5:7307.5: -0.2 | 13.6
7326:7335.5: -0.1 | 13.5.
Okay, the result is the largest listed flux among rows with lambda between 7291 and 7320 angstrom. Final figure 14.35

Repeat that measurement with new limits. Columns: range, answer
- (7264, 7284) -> 15.31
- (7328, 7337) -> 13.99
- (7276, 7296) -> 14.34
